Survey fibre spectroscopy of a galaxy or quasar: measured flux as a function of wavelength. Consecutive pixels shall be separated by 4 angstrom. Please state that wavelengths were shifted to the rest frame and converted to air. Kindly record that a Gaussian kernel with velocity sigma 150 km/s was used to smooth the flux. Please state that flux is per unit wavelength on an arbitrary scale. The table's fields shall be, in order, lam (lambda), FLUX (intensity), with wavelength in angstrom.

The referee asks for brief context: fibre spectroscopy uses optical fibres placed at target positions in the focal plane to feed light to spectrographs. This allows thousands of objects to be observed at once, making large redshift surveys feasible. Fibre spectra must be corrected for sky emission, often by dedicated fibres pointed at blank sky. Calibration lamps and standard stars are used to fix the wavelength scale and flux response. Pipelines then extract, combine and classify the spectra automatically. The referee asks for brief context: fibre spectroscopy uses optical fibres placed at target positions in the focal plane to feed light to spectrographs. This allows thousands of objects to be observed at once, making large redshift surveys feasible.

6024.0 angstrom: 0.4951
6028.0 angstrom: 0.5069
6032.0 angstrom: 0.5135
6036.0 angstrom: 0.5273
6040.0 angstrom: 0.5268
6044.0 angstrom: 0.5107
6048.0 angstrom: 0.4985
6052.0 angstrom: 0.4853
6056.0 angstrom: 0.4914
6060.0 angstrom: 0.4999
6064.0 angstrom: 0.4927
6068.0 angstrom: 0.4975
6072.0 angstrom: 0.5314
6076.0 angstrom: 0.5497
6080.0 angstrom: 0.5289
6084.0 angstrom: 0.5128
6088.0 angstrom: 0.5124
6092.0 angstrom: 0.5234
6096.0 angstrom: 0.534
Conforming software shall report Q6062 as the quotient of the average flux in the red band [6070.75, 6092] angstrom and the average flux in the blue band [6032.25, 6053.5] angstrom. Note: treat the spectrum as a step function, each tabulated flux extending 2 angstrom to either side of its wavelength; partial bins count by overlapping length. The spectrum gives 1.03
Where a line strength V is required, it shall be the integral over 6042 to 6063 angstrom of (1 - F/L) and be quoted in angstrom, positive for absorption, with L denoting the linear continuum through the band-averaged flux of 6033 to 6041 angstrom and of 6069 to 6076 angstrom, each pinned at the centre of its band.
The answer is 1.2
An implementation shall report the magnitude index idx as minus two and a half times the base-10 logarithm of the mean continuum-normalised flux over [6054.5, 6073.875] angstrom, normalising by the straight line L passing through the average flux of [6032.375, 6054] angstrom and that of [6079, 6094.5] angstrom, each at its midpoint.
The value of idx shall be 0.03 mag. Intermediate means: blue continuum 0.51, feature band 0.503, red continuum 0.519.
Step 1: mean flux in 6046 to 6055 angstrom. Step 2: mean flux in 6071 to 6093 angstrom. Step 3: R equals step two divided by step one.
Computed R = 1.1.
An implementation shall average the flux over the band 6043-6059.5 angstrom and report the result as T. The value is 0.496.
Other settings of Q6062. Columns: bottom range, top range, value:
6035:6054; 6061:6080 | 1.02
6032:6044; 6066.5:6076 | 1.00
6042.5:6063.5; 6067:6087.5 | 1.06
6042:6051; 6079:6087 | 1.03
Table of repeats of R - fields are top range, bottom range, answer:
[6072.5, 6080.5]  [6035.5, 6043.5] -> 1.03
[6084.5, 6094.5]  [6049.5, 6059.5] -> 1.06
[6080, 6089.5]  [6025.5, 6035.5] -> 1.01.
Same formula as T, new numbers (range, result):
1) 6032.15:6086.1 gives 0.512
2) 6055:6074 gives 0.503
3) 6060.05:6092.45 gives 0.517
